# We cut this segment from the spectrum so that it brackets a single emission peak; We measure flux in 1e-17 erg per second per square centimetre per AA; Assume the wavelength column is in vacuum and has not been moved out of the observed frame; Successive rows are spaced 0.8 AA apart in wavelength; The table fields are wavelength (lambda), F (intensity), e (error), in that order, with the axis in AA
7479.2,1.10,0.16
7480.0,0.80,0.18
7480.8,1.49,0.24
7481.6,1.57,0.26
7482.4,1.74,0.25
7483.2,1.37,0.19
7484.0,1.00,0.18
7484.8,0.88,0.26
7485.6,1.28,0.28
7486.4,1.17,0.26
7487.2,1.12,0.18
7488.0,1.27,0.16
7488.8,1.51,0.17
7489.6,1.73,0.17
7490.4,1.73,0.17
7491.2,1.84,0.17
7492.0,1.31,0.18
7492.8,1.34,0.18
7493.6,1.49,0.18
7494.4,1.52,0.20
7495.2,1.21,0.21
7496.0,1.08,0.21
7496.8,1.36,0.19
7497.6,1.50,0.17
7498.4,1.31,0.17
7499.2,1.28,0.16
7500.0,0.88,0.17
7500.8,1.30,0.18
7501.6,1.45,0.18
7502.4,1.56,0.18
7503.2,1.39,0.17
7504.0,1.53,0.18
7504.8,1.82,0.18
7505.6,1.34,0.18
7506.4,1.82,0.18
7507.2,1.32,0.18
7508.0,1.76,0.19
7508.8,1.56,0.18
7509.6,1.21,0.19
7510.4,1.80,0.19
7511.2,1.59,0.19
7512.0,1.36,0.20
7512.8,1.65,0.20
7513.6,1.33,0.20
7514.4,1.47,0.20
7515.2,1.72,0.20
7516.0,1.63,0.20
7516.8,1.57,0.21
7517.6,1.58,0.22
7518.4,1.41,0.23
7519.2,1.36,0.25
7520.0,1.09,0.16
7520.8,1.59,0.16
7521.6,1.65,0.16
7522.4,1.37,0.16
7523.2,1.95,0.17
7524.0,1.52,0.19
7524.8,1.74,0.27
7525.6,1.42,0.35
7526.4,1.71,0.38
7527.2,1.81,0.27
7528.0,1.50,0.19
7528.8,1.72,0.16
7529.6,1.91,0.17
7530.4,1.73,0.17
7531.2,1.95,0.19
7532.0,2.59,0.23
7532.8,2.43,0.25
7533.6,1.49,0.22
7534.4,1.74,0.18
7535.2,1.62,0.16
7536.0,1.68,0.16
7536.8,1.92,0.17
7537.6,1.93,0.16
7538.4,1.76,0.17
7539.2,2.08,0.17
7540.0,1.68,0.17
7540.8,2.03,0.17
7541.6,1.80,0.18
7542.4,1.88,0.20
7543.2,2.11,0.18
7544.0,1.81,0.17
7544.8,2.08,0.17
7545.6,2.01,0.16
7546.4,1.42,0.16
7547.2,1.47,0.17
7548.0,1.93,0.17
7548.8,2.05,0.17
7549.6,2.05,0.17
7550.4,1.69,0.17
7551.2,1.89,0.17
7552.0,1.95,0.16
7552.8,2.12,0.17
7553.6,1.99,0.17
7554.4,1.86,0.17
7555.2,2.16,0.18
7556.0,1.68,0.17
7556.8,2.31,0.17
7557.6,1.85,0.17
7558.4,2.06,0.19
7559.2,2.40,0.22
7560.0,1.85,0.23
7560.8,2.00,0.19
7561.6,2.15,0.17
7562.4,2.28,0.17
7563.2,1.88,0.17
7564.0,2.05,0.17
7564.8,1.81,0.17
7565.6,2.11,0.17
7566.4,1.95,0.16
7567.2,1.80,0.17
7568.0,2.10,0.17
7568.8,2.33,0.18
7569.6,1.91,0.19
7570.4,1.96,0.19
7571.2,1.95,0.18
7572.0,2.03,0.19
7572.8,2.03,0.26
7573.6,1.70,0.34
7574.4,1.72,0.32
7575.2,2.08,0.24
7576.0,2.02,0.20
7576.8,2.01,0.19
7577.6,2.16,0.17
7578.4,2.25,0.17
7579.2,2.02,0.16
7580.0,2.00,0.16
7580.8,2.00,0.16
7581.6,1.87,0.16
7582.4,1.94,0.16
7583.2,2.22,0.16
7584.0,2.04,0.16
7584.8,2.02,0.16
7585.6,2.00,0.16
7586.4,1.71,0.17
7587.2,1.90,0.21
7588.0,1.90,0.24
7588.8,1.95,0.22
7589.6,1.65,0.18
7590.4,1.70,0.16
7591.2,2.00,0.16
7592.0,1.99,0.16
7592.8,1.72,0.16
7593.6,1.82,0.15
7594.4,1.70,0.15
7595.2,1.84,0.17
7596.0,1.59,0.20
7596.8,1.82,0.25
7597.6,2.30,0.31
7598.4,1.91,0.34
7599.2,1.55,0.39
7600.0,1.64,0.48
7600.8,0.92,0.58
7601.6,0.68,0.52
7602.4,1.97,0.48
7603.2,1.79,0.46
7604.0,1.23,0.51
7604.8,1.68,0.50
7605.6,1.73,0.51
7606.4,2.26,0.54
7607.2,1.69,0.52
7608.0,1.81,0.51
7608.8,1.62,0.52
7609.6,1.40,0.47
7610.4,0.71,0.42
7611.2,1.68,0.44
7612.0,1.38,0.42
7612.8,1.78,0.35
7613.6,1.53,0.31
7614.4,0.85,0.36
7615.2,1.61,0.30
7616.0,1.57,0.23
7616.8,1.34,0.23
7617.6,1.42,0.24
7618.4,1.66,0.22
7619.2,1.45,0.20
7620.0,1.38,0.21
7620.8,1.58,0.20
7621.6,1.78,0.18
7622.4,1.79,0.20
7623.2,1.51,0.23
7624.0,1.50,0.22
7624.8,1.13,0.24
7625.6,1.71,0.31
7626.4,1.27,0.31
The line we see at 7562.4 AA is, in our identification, Mg II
